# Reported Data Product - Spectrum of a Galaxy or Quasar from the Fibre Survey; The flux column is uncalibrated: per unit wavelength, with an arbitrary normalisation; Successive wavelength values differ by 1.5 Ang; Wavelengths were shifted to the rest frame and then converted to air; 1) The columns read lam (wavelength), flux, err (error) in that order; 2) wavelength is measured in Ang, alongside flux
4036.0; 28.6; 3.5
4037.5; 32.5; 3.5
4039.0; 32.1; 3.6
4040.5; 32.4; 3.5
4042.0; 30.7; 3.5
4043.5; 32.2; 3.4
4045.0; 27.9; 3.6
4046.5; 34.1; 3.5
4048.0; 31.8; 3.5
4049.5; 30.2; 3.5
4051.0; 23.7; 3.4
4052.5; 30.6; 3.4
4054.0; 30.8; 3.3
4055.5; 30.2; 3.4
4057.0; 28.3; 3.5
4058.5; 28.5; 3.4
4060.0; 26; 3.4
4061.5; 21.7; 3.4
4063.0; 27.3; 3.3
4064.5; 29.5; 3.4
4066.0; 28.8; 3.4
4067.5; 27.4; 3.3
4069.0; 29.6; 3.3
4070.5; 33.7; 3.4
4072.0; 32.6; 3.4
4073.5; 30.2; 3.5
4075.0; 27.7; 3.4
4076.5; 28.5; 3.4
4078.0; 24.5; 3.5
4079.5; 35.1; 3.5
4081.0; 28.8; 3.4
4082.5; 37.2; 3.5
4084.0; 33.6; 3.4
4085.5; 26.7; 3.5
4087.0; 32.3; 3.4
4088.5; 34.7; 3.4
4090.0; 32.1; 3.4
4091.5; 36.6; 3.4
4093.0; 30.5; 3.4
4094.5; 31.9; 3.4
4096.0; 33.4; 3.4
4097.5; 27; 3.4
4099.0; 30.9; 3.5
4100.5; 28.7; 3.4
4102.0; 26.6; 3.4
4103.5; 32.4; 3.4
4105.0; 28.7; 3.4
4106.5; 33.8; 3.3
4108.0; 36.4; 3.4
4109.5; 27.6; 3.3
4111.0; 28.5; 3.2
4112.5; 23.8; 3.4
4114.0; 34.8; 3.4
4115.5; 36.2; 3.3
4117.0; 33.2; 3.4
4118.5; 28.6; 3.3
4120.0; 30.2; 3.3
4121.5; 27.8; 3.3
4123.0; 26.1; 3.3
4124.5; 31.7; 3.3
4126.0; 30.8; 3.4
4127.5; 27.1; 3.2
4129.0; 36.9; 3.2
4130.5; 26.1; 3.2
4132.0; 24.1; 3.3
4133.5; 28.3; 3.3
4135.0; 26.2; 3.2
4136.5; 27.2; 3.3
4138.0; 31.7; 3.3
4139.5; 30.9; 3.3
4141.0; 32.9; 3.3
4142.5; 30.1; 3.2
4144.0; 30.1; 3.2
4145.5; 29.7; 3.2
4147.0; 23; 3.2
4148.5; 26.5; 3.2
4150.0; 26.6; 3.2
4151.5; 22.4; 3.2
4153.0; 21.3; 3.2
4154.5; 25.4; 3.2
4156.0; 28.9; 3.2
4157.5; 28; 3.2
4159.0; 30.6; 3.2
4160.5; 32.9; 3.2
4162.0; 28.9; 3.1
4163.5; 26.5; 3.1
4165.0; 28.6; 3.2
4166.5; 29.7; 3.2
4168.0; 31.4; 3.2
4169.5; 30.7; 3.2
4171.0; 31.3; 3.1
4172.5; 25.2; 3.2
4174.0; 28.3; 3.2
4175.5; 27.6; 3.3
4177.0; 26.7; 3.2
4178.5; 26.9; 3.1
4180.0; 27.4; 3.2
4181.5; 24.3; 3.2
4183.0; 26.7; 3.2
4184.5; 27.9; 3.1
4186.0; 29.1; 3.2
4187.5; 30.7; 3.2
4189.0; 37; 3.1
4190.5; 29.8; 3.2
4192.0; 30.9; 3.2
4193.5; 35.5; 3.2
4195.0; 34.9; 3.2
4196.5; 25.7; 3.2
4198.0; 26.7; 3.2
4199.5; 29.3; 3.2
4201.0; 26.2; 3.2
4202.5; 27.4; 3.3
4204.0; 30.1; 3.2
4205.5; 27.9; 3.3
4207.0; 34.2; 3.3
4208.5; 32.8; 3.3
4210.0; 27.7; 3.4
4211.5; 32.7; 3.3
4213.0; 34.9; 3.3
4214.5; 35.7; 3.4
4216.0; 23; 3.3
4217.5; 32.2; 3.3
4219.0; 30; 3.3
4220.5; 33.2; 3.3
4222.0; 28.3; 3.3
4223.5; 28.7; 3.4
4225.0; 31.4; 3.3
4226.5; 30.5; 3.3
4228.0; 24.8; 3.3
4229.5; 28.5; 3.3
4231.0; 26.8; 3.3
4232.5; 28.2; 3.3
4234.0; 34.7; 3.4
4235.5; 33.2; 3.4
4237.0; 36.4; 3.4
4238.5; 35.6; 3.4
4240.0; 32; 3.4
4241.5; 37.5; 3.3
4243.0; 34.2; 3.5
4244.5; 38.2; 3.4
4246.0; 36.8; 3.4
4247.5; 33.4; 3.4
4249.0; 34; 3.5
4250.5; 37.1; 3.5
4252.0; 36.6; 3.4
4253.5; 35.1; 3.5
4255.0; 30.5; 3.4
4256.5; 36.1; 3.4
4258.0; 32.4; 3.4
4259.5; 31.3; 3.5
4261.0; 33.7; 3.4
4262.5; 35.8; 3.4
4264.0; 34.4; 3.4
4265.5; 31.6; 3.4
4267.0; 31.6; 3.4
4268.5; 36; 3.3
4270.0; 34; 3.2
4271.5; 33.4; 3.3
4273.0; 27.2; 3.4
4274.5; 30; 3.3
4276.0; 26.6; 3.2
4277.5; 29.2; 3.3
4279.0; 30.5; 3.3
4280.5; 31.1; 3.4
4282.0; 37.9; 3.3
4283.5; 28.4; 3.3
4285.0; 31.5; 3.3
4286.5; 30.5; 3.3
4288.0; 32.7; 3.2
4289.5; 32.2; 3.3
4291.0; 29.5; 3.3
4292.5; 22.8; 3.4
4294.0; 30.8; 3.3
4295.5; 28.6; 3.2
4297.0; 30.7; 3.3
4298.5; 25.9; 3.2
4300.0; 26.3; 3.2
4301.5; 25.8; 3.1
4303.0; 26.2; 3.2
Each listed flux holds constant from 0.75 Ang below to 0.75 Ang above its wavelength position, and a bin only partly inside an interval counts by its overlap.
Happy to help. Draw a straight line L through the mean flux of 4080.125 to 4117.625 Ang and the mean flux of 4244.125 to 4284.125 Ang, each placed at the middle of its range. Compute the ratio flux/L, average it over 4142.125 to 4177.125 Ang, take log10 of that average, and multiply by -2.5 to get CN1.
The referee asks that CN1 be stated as 0.15 mag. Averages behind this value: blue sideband 31.5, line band 27.9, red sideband 33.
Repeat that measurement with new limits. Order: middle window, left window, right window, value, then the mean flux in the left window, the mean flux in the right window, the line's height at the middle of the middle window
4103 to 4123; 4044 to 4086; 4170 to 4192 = -0.058 mag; 29.5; 28.6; 29.1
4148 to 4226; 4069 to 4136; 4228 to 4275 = 0.104 mag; 30.5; 33.3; 32.1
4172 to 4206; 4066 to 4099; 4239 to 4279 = 0.129 mag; 31.1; 33.4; 32.5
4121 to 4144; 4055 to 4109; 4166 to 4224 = 0.030 mag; 30.3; 29.7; 30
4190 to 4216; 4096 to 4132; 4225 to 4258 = 0.062 mag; 30.1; 33.3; 32.3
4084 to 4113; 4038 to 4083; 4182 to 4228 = -0.034 mag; 29.7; 30.2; 29.9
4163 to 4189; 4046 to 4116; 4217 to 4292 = 0.106 mag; 30.3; 32.3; 31.4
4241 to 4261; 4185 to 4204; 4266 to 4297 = -0.141 mag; 30.2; 30.7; 30.6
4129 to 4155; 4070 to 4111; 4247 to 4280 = 0.151 mag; 31.1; 32.7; 31.6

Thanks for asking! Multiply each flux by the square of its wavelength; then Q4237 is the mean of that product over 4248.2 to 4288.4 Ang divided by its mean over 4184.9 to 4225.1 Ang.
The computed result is 1.10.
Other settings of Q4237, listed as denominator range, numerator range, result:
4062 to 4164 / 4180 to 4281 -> 1.12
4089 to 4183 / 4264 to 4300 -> 1.12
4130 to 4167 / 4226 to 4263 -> 1.25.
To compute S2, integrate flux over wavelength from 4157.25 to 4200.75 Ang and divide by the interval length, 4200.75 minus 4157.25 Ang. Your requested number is 29.3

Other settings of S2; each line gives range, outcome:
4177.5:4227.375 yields 30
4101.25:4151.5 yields 29.4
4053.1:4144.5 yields 30.1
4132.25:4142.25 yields 29.3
